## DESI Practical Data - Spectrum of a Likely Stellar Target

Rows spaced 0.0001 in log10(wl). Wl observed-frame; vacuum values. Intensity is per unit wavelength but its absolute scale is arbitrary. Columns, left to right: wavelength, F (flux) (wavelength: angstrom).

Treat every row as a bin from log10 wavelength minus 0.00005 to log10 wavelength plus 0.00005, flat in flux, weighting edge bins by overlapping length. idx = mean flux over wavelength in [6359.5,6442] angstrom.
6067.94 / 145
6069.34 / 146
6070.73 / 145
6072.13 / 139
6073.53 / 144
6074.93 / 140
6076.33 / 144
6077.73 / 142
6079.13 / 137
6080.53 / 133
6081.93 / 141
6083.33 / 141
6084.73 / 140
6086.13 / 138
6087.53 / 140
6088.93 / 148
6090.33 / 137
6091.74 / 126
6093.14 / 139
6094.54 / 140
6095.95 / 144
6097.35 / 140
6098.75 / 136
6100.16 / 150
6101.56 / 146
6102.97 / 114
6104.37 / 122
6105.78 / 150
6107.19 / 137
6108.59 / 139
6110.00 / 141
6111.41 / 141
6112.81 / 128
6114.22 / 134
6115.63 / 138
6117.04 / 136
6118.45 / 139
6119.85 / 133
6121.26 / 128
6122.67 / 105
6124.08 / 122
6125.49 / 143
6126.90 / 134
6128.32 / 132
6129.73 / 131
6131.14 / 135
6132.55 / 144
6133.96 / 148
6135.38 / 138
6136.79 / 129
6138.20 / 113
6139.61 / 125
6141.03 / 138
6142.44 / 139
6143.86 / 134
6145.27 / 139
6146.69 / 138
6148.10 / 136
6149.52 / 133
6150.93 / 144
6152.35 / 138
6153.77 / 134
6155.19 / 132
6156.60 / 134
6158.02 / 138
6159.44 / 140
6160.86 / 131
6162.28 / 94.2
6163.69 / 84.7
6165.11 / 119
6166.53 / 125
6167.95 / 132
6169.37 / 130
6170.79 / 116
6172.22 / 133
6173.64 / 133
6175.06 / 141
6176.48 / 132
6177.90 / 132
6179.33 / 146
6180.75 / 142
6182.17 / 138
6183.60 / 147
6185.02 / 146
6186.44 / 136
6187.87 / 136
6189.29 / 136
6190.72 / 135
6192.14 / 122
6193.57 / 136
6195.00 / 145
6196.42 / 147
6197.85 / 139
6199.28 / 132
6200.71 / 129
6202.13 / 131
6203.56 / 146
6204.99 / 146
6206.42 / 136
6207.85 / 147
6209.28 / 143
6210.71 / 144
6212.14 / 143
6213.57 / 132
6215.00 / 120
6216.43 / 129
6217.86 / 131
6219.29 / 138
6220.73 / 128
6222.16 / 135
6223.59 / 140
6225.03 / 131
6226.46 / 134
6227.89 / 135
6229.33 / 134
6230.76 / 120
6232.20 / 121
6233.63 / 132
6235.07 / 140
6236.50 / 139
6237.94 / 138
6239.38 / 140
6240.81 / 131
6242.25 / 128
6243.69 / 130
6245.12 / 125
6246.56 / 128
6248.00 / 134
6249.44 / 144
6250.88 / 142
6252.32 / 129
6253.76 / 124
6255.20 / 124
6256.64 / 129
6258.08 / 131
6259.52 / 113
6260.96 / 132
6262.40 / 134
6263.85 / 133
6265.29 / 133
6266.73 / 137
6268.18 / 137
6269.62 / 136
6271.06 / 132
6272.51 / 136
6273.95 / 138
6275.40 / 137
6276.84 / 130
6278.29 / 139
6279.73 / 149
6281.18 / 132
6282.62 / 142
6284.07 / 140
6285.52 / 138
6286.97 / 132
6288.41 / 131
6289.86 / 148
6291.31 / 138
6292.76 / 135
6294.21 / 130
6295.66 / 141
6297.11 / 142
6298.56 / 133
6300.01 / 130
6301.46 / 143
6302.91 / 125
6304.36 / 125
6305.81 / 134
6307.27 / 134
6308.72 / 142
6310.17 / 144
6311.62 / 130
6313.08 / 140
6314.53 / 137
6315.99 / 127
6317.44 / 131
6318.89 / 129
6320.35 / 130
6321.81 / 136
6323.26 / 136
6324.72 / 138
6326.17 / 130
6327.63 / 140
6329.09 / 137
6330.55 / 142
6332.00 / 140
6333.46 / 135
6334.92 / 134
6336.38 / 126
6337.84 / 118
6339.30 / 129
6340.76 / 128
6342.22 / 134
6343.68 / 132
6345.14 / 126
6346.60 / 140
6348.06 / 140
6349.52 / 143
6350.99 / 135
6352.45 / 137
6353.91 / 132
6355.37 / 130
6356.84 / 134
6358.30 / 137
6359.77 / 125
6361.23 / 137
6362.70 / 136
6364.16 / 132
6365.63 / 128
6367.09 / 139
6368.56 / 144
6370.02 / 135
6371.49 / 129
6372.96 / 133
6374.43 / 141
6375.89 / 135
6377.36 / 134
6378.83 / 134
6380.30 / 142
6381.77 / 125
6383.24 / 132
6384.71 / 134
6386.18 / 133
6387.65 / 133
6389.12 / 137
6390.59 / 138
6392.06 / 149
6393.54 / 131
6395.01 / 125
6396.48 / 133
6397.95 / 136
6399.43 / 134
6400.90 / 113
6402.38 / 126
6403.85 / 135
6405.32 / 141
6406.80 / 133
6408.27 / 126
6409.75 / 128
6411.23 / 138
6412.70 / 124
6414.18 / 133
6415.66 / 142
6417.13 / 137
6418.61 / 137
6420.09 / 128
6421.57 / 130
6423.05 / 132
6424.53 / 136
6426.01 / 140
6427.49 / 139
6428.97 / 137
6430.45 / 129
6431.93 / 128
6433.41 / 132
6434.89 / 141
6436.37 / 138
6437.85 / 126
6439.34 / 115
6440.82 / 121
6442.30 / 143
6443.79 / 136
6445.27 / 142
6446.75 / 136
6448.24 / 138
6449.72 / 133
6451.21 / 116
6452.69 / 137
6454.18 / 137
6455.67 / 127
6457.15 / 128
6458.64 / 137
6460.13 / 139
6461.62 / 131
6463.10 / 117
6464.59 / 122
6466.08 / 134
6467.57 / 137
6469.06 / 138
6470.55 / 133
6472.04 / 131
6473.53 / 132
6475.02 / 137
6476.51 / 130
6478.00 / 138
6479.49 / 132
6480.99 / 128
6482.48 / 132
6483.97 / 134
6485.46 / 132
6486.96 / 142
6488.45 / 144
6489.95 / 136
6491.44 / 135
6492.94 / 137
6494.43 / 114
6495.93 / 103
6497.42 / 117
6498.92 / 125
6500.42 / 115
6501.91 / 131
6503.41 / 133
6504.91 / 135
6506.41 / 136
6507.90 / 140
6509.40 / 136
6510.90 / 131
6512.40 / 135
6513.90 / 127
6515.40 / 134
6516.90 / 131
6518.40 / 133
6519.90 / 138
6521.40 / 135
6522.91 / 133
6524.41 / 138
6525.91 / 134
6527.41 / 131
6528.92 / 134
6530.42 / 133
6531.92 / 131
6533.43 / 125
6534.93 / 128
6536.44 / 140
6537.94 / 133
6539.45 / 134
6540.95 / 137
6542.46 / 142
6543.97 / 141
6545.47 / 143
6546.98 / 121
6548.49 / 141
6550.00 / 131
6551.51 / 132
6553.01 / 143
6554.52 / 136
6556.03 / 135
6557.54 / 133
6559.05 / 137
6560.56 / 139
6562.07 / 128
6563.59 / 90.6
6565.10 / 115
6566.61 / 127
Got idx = 133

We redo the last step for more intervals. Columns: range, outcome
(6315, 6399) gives 134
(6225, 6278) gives 132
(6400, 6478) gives 132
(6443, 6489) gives 133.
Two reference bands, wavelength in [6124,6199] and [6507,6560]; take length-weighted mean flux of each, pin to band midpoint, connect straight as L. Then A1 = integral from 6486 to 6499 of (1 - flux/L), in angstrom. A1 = 0.6 angstrom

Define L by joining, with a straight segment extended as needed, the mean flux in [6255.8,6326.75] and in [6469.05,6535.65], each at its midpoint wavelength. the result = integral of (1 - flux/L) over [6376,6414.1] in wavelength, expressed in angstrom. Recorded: 0.2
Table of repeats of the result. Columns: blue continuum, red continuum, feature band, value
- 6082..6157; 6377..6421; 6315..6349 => 0.1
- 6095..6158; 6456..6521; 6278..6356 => -1.1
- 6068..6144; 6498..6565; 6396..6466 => 0.7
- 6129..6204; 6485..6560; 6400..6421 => 0.2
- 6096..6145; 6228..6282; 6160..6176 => 1.4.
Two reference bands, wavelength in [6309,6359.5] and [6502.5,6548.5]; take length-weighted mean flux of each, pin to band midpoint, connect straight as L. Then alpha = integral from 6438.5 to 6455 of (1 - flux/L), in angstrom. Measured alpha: 0.24 angstrom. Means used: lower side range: 134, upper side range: 134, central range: 132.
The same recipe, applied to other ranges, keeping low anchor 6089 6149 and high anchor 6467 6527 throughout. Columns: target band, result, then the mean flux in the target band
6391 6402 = 0.1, 131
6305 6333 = -0.5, 136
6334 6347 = 0.4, 129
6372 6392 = -0.3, 135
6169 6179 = 0.2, 132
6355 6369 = -0.1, 134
